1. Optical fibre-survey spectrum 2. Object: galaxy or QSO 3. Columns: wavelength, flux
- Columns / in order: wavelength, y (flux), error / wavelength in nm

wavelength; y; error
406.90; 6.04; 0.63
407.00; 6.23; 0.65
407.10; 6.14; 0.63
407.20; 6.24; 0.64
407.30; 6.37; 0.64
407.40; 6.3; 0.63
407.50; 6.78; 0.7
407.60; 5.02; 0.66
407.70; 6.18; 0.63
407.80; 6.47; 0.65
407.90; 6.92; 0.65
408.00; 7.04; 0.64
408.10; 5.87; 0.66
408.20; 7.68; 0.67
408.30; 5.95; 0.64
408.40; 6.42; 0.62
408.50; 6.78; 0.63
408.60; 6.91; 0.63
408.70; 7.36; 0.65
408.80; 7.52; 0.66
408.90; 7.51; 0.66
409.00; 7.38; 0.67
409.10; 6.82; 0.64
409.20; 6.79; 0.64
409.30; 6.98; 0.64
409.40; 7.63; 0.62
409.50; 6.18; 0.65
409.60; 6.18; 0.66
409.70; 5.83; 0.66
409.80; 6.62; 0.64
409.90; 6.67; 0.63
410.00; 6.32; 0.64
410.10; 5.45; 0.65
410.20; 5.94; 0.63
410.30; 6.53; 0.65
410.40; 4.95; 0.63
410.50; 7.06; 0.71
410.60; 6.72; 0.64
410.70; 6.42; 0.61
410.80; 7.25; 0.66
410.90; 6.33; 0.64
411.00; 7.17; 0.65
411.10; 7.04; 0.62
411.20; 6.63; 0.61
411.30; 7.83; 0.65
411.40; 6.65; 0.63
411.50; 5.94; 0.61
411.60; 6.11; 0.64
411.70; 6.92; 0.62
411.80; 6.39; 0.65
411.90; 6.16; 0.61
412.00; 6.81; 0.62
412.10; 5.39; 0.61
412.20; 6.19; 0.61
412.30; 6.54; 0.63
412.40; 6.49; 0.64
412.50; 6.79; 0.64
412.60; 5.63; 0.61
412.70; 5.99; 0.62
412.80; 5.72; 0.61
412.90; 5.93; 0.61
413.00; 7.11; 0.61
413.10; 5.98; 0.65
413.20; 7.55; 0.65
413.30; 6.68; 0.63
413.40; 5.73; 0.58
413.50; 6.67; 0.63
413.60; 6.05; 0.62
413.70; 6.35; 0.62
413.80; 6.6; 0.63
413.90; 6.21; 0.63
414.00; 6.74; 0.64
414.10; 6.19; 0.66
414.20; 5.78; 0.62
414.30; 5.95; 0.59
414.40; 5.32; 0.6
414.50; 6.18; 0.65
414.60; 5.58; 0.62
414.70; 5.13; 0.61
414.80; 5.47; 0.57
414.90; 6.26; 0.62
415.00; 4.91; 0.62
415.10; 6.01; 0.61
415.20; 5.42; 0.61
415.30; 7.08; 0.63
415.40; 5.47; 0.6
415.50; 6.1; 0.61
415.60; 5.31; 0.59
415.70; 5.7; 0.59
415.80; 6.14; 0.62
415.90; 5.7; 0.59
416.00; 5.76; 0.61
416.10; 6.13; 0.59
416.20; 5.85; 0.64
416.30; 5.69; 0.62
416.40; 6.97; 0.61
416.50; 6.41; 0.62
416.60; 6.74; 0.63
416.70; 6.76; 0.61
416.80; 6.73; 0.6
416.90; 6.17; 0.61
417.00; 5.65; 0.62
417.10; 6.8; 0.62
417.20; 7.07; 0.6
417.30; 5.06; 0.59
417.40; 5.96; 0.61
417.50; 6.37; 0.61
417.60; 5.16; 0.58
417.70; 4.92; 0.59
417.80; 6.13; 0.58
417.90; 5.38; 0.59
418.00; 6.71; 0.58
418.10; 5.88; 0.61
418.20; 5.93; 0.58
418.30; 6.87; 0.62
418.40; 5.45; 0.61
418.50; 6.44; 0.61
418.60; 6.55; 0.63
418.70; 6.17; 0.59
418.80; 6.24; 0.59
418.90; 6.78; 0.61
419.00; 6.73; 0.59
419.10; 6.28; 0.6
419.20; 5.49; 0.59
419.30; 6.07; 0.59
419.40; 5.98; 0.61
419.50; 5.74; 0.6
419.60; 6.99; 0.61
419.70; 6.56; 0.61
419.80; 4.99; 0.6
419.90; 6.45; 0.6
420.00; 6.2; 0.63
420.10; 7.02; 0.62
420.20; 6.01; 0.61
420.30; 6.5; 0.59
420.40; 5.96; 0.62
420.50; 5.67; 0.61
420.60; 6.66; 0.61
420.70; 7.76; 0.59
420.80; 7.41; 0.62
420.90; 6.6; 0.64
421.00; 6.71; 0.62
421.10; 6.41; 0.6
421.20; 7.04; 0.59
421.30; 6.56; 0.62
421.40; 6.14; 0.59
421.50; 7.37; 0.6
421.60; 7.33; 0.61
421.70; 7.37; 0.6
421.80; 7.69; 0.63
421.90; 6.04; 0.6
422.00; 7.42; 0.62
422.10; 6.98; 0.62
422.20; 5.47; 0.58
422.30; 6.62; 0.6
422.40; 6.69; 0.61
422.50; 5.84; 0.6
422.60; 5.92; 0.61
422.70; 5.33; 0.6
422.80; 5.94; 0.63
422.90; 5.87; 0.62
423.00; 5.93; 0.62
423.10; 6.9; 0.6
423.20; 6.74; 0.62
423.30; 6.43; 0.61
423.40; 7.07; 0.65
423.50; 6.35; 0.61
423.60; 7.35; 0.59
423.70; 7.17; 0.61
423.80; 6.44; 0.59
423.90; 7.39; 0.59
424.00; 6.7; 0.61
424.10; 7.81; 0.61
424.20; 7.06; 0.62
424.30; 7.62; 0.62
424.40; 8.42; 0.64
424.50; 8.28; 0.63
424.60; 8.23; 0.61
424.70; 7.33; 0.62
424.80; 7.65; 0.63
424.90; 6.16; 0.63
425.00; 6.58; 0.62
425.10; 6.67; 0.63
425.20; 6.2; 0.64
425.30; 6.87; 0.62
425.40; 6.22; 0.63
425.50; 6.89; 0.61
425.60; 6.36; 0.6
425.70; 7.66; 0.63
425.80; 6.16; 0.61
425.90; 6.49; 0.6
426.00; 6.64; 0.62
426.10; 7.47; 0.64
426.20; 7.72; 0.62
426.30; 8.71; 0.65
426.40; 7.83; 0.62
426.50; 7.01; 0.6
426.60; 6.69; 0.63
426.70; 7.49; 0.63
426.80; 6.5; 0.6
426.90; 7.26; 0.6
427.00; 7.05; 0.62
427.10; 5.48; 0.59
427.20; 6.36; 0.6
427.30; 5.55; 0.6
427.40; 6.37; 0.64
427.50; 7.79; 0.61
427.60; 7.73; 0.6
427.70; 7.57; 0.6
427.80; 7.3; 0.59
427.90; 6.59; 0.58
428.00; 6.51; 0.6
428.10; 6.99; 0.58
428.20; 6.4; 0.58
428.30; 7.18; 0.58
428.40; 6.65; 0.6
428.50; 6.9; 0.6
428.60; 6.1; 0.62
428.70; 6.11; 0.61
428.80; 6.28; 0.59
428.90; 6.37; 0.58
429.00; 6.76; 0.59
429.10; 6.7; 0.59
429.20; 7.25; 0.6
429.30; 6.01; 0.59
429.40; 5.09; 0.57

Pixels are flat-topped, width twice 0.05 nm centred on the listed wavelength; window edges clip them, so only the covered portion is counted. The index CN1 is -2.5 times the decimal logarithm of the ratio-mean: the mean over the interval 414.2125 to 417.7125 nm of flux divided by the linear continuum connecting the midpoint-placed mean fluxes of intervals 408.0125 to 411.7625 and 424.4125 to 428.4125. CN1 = 0.14 mag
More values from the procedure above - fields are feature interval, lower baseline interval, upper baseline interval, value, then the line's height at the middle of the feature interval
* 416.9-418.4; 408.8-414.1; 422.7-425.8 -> 0.12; 6.69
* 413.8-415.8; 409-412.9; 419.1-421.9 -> 0.11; 6.48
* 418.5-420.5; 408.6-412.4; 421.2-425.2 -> 0.09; 6.77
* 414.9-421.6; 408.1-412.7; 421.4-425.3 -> 0.09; 6.74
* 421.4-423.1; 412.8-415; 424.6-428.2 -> 0.03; 6.66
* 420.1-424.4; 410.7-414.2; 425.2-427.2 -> 0.02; 6.8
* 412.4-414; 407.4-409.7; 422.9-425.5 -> 0.07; 6.8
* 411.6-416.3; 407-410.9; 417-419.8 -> 0.04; 6.32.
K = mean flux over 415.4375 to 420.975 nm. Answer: 6.2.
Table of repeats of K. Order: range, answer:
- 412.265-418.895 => 6.1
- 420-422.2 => 6.75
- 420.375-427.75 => 6.86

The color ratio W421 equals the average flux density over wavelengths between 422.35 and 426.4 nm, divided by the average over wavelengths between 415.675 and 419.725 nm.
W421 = 1.1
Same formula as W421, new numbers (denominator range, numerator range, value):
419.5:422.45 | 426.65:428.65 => 1.02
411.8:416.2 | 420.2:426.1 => 1.12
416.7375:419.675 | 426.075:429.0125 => 1.12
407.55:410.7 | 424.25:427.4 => 1.07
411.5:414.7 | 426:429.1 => 1.11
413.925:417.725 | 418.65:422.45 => 1.09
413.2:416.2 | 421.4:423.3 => 1.09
